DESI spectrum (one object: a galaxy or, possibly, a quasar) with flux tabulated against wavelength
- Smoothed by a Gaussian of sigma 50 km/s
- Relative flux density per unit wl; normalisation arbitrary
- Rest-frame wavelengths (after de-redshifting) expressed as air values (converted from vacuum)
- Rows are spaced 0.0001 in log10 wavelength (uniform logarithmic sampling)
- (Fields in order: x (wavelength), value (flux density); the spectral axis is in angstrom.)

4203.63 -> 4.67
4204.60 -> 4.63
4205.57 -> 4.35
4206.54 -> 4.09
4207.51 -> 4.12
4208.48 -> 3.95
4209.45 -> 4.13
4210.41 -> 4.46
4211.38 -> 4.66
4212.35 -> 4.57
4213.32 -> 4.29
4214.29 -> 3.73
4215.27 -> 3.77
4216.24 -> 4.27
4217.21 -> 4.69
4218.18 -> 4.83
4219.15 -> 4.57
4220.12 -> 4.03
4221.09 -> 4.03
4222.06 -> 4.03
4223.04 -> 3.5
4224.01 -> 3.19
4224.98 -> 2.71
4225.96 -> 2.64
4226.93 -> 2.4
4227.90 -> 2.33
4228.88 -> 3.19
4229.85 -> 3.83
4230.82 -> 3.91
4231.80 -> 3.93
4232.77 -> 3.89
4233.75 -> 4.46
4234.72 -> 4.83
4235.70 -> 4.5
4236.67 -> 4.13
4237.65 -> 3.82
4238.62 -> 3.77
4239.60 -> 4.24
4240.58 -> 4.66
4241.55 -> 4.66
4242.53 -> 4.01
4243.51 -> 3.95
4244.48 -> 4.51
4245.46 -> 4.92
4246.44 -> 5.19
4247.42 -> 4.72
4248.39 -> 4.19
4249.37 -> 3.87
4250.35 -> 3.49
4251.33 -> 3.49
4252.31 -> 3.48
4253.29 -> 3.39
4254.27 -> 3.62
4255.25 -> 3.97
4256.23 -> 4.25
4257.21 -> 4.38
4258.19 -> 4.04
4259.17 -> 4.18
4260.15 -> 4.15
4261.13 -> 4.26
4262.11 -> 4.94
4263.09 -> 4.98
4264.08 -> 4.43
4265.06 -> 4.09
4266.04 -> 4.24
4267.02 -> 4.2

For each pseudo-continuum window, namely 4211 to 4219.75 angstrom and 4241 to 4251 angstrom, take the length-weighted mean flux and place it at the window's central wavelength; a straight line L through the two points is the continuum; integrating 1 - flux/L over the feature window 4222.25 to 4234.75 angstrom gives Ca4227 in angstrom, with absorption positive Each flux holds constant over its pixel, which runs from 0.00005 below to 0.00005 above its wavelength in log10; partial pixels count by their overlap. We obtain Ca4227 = 2.7 angstrom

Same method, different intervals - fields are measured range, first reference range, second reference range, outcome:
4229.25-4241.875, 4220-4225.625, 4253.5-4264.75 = -1.3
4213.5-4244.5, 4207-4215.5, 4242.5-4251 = 2.6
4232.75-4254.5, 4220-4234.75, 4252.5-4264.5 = -1.8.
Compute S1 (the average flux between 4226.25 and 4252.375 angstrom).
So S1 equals 4.01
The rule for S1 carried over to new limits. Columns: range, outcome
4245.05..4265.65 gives 4.19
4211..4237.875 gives 3.88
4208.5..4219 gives 4.33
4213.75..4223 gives 4.18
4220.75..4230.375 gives 3.18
